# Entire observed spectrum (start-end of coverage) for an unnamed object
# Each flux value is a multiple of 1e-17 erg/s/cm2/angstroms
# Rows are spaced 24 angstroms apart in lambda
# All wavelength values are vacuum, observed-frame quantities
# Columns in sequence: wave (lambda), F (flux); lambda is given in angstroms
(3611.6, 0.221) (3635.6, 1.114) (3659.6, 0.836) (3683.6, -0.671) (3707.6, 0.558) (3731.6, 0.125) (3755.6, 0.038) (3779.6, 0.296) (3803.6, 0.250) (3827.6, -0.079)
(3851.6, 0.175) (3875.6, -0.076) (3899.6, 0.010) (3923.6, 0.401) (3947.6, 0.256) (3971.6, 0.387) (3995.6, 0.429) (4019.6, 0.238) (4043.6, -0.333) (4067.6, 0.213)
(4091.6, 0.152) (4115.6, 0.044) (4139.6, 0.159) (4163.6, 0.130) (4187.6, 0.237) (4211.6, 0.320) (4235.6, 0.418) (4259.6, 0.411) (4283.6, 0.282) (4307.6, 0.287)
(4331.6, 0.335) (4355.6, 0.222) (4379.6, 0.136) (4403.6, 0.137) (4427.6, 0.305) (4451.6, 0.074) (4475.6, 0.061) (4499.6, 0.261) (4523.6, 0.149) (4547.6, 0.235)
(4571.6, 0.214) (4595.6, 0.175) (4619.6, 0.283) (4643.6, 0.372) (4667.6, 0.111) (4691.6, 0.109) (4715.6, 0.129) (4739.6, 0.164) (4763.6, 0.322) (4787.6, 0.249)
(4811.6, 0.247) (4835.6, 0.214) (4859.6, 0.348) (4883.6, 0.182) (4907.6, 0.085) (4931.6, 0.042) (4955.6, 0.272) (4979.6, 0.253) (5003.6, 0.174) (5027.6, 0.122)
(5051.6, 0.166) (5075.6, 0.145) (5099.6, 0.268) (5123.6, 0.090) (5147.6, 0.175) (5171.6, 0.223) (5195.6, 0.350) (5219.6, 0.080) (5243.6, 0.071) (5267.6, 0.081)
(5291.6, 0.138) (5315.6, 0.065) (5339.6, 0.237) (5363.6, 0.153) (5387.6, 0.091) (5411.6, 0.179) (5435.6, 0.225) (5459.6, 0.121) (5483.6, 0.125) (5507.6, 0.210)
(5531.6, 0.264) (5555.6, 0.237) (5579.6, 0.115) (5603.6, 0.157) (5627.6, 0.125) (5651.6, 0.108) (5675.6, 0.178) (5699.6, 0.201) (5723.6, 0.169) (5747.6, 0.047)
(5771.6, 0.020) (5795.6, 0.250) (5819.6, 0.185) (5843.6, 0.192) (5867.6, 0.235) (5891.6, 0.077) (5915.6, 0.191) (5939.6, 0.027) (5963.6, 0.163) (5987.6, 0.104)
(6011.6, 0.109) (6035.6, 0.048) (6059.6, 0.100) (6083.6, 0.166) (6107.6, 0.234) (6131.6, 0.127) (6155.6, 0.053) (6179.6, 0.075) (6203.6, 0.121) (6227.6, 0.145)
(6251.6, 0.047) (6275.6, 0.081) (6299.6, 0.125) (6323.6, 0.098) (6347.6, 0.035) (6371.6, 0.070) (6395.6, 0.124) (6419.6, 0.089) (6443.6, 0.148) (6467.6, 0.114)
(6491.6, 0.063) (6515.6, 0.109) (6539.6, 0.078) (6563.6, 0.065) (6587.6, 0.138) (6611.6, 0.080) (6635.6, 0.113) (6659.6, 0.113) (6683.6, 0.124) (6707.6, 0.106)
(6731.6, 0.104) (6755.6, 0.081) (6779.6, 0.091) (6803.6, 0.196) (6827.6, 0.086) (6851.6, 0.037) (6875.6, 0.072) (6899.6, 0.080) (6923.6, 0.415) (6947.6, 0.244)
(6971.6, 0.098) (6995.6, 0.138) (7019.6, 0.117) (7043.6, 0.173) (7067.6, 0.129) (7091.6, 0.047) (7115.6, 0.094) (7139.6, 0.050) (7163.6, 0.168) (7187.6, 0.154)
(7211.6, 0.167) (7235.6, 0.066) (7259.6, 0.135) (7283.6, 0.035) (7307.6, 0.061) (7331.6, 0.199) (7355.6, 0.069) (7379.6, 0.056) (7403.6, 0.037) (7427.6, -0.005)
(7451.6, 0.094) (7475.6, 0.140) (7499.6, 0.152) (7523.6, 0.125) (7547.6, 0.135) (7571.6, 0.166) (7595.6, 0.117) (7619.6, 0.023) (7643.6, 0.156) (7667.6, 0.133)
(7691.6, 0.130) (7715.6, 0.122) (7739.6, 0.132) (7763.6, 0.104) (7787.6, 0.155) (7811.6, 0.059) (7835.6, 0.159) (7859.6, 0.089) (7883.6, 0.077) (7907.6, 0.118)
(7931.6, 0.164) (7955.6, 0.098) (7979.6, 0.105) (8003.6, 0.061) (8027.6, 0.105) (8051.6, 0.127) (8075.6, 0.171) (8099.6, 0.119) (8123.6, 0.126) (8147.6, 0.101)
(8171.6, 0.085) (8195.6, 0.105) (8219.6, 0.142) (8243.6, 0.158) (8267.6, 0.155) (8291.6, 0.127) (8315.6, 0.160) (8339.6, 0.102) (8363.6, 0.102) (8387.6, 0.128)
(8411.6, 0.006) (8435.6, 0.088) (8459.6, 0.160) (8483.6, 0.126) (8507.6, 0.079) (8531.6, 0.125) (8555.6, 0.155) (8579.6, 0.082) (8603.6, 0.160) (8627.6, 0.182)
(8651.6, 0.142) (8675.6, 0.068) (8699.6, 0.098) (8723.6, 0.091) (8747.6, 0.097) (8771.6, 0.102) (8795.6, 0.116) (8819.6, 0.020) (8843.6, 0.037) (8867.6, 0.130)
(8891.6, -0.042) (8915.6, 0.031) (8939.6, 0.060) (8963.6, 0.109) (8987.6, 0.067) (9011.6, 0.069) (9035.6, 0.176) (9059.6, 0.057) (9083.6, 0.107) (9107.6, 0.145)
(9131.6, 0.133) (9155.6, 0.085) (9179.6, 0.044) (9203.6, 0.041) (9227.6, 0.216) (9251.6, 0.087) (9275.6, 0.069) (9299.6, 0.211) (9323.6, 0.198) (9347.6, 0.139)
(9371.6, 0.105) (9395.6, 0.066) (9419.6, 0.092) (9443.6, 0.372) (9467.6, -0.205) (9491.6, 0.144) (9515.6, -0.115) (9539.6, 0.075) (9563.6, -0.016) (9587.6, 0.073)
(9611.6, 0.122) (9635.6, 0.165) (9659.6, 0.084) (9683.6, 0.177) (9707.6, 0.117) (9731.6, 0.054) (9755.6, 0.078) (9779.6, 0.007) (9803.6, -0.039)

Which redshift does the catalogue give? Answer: 0.86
